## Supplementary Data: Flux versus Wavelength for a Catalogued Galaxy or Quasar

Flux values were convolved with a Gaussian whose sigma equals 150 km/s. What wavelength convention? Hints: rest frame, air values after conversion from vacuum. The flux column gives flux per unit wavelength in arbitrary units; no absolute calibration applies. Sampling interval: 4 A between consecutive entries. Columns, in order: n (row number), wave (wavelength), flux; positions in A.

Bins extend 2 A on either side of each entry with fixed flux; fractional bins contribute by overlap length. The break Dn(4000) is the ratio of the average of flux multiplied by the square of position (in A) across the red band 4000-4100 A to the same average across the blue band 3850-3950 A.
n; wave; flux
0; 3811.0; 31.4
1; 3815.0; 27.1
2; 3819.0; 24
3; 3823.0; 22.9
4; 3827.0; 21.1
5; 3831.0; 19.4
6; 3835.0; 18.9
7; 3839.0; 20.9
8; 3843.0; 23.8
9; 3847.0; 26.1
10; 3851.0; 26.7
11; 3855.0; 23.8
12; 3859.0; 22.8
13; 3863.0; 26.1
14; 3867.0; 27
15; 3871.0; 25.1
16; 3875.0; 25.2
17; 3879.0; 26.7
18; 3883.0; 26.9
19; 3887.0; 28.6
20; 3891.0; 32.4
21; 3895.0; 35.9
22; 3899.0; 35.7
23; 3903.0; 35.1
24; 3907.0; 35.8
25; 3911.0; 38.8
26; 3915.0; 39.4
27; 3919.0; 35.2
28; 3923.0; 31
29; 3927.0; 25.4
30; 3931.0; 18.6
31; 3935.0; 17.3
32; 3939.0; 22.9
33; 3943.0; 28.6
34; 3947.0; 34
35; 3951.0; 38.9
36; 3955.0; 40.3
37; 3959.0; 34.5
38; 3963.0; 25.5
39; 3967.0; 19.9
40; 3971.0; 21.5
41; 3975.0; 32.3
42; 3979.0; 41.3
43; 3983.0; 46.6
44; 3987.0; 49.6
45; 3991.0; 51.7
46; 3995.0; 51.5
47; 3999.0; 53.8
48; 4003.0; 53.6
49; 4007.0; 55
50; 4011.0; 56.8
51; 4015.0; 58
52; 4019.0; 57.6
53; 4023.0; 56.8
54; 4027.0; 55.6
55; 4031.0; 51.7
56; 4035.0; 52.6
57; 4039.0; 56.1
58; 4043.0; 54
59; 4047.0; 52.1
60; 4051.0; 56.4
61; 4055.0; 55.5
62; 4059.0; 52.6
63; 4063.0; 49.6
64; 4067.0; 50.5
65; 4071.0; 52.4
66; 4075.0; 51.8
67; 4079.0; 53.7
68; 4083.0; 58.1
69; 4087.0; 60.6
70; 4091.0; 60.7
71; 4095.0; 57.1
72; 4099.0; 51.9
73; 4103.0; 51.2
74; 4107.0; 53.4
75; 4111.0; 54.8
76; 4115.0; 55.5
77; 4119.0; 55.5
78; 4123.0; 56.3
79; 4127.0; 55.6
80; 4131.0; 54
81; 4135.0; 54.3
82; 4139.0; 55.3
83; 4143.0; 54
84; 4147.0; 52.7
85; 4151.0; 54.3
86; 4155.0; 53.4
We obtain 2.0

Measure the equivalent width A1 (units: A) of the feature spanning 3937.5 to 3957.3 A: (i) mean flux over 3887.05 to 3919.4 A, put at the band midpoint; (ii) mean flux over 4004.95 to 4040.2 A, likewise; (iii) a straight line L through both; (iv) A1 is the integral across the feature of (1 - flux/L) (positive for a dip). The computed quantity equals 4.6 A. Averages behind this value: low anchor 35.6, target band 33.2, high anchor 55.6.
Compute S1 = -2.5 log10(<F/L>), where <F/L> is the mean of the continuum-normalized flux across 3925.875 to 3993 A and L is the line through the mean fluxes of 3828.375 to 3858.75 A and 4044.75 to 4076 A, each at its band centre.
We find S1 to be 0.21 mag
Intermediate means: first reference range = 22.8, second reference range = 52.6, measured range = 32.4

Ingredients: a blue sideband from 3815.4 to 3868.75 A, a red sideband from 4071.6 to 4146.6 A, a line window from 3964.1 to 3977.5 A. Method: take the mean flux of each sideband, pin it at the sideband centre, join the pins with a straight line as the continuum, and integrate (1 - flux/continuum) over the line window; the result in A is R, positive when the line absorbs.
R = 4.7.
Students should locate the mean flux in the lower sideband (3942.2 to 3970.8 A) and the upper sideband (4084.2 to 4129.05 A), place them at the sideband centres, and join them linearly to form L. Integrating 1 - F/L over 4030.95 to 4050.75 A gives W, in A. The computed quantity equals -3.87 A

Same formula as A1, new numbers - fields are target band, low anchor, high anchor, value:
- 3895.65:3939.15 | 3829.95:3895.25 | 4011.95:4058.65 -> 4.3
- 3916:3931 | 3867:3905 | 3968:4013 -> 2.6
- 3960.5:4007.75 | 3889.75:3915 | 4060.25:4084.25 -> 3.1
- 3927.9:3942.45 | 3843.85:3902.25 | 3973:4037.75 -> 6.8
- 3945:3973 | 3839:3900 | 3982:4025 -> 8.8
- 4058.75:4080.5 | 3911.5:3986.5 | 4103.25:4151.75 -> -2.2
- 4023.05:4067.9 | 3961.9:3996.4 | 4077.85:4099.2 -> -3.5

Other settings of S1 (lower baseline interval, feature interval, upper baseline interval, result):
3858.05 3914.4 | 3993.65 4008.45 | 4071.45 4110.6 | -0.20 mag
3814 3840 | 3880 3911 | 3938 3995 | -0.15 mag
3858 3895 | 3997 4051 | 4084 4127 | -0.20 mag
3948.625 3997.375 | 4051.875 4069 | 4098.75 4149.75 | -0.11 mag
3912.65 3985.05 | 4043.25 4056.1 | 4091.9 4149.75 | -0.22 mag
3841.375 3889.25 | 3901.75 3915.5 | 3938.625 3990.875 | -0.25 mag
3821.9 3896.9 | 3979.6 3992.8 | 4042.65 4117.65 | -0.15 mag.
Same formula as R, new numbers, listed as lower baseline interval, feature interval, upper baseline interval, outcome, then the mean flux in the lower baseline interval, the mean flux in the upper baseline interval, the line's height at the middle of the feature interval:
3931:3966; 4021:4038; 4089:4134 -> -4.9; 29.3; 55.1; 42.1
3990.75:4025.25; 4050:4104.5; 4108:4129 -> 0.9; 55.1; 55.4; 55.3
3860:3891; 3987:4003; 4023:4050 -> -1.8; 26.8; 54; 47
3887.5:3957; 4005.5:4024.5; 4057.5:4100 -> -4.8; 32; 54.5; 45.4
